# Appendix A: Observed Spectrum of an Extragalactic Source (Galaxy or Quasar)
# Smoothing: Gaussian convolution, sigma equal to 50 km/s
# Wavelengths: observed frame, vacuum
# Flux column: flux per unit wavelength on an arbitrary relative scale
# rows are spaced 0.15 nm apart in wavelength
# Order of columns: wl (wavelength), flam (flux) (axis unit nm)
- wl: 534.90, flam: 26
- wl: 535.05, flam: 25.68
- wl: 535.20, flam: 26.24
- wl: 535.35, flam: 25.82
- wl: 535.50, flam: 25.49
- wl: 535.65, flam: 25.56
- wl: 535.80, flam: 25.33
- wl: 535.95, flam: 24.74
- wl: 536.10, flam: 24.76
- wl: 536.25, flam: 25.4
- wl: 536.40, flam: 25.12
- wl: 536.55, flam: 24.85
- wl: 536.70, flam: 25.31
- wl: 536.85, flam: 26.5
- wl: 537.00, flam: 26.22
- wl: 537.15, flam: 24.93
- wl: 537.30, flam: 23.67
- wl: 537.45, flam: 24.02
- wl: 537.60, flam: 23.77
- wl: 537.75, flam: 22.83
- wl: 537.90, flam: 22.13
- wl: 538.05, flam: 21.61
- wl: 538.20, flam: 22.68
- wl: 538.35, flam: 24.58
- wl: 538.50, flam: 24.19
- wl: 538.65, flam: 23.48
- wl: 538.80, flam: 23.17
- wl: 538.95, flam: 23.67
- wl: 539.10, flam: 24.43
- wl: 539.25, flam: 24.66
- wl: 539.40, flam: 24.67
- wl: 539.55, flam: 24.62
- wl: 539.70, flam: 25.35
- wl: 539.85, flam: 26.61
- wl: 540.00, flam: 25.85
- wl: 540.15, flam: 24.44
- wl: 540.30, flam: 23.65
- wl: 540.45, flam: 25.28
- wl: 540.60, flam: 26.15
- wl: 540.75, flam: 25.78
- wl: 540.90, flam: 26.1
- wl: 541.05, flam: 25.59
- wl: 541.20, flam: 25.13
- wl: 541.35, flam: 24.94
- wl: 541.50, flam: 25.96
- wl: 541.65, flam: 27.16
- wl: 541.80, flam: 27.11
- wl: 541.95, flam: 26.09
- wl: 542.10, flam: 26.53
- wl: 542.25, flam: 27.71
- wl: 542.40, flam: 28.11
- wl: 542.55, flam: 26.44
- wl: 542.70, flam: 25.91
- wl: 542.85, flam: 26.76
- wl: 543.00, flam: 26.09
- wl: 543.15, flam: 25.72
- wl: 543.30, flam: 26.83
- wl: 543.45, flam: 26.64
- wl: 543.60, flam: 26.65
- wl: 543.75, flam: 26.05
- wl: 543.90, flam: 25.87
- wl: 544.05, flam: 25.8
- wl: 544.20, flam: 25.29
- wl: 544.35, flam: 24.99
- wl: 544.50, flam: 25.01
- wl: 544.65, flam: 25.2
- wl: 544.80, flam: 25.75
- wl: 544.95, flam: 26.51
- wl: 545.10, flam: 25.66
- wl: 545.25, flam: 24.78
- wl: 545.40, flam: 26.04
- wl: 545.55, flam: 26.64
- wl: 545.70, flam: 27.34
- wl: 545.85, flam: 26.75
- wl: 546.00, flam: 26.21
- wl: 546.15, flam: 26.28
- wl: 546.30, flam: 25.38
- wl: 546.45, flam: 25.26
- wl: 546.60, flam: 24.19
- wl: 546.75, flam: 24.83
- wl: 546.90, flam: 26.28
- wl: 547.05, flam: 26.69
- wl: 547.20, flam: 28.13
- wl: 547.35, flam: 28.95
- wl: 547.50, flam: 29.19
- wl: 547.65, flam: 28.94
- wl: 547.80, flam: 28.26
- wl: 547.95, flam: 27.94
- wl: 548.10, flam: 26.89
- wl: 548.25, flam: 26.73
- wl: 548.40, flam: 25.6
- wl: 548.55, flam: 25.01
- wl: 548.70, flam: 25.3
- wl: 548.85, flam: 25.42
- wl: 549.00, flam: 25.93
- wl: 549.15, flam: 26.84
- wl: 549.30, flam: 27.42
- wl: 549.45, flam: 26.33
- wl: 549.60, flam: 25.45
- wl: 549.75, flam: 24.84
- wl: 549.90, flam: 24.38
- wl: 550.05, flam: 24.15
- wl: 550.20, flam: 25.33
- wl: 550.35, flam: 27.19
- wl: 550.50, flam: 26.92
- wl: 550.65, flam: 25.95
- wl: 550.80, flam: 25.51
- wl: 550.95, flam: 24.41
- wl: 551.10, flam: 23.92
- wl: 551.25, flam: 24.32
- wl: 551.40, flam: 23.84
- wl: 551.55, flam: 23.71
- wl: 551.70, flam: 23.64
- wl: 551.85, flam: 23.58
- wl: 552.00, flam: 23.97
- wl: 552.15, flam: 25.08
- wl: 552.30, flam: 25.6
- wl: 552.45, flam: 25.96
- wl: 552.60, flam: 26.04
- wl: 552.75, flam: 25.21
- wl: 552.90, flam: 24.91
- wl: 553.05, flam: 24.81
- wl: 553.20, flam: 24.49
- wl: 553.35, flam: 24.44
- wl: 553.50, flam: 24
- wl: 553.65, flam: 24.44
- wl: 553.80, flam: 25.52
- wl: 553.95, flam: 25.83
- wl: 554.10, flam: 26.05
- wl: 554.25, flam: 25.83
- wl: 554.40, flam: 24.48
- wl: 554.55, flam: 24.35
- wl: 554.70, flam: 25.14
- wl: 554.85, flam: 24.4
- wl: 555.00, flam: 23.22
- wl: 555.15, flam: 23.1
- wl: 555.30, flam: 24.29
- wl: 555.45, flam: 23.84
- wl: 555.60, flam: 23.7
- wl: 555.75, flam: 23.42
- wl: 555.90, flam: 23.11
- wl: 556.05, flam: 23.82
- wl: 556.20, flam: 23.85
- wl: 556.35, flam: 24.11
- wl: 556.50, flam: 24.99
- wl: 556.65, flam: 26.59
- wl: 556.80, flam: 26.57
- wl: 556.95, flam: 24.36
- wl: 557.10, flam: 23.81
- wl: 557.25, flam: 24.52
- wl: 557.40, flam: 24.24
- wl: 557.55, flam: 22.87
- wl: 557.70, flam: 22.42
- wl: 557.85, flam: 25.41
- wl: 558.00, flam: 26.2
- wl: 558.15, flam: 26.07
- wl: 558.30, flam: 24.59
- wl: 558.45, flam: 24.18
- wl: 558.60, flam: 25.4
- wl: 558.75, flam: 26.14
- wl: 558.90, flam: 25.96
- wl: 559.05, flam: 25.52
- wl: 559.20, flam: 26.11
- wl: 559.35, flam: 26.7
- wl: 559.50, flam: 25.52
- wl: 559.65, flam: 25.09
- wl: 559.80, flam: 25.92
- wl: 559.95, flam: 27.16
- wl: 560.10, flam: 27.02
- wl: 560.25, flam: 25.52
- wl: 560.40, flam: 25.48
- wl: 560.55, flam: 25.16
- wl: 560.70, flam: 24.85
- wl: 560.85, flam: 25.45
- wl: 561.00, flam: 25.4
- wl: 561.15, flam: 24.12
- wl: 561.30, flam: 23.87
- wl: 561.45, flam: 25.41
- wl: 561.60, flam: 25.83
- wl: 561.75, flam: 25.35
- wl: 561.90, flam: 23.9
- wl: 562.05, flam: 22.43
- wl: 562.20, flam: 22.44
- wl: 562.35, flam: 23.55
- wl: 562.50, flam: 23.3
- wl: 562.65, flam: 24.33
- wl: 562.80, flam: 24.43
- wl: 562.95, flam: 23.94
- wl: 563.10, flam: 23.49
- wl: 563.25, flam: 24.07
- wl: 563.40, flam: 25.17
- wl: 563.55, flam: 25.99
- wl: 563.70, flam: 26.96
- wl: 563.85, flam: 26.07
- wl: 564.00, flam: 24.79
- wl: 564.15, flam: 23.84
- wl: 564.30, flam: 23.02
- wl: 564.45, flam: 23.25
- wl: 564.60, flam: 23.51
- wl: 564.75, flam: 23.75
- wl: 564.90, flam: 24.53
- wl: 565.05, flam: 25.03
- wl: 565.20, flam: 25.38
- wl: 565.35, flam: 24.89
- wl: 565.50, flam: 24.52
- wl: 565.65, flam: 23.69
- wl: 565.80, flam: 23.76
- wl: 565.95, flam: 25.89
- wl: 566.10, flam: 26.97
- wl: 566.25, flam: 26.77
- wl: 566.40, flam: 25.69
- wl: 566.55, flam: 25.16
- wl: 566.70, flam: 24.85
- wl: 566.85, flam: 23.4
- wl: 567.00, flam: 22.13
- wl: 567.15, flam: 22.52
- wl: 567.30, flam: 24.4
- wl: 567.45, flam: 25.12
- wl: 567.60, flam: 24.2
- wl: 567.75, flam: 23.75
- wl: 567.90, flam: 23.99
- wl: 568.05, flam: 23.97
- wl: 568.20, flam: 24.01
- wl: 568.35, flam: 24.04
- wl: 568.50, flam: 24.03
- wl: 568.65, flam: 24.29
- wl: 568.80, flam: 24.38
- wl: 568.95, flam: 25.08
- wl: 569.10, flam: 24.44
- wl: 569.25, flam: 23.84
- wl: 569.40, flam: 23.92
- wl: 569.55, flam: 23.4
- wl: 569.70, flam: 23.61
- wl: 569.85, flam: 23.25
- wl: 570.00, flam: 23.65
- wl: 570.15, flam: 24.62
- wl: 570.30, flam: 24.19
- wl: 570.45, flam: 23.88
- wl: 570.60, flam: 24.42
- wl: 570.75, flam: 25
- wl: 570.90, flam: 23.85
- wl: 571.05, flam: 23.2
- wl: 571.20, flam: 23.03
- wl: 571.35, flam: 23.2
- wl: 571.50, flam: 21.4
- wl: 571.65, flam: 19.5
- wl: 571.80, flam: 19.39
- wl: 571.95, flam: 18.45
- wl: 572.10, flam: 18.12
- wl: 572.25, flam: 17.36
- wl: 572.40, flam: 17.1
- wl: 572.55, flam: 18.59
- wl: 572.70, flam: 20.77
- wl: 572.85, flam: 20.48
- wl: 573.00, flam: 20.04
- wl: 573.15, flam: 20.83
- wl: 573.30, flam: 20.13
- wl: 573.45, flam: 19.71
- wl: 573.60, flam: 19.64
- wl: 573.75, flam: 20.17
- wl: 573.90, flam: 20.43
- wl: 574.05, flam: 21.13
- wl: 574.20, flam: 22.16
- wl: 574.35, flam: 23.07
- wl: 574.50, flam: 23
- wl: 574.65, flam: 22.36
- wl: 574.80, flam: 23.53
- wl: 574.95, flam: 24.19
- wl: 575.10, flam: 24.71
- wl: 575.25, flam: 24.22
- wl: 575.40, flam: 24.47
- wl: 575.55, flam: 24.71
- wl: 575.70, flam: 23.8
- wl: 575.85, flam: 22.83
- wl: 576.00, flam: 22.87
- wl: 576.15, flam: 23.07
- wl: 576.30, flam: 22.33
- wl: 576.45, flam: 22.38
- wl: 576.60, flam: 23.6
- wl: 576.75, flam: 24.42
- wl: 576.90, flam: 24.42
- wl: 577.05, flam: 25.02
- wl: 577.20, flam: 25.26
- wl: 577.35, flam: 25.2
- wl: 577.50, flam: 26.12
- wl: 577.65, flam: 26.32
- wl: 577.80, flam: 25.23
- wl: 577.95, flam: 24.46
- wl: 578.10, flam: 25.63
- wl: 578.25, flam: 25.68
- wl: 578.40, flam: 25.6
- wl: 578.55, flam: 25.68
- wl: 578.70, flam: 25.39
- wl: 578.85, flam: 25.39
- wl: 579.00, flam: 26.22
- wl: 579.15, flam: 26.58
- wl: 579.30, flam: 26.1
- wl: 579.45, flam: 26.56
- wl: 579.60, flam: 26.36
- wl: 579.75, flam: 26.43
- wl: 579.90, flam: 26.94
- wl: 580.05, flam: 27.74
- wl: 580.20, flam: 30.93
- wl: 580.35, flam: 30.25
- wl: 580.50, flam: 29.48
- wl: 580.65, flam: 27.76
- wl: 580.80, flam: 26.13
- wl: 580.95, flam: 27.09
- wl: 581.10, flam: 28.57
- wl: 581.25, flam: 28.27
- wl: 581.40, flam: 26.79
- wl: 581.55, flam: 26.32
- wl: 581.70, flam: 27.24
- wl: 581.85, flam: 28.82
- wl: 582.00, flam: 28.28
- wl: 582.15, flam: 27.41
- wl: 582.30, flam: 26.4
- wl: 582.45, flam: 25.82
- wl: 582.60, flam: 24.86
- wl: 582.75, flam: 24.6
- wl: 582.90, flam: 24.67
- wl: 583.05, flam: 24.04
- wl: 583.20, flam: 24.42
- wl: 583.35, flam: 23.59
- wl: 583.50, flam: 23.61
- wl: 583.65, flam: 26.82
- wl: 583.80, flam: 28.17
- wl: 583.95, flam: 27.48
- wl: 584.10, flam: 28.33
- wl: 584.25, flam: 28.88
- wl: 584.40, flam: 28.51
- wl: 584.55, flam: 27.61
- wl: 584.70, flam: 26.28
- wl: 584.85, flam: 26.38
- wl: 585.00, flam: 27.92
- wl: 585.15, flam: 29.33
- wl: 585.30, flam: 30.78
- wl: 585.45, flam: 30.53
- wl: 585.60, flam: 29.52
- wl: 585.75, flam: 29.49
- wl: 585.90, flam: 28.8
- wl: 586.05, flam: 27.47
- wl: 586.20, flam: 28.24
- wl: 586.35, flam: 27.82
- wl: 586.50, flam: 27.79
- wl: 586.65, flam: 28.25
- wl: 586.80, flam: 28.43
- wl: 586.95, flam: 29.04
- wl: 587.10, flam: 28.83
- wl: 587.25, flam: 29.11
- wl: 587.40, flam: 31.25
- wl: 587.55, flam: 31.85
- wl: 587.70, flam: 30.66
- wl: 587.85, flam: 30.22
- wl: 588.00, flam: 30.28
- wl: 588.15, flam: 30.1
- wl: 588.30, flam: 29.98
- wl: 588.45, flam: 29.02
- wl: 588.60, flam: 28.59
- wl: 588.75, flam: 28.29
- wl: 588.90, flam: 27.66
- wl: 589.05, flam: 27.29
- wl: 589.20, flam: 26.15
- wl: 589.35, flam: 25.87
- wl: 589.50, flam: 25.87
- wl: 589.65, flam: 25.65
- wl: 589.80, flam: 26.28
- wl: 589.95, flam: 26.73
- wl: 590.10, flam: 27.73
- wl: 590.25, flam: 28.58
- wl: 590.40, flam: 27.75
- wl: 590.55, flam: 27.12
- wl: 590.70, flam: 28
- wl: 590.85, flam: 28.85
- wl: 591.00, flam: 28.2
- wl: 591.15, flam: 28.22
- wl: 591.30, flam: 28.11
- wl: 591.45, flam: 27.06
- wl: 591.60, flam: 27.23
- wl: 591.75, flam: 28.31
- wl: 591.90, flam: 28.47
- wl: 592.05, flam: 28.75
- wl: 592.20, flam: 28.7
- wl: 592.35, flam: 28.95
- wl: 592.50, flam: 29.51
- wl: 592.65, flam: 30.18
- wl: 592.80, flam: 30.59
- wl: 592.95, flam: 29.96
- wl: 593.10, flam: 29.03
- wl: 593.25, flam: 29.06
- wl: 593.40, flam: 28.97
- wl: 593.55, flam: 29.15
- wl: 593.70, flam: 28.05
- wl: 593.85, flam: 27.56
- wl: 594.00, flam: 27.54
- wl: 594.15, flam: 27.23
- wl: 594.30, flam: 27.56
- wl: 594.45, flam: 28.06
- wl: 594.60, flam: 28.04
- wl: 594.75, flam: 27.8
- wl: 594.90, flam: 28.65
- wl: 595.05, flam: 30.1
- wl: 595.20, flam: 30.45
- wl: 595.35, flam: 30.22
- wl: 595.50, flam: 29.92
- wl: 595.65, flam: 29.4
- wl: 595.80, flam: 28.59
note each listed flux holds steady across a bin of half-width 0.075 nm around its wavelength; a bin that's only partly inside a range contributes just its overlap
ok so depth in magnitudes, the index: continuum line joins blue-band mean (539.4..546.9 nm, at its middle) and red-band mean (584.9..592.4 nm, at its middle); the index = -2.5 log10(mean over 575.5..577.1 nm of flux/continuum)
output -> 0.18 mag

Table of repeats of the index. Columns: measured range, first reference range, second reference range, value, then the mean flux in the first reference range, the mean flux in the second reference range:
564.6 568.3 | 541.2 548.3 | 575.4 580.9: 0.061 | 26.4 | 25.6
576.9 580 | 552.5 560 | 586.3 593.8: 0.060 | 24.9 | 28.5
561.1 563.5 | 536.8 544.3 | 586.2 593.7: 0.110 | 25.3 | 28.5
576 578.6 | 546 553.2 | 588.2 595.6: 0.114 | 25.7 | 28.3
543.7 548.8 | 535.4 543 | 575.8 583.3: -0.043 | 25.1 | 26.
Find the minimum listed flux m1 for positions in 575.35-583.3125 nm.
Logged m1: 22.33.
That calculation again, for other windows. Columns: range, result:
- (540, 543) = 23.65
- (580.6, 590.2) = 23.59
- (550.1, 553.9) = 23.58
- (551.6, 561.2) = 22.42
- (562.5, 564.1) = 23.3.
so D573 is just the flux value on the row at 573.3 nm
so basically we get 20.13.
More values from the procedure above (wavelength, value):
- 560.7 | 24.85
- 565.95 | 25.89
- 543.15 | 25.72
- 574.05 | 21.13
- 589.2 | 26.15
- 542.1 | 26.53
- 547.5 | 29.19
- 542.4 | 28.11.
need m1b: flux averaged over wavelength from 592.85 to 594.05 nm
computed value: 28.7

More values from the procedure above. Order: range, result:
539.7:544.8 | 26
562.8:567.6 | 24.6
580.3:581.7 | 27.8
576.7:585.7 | 26.8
